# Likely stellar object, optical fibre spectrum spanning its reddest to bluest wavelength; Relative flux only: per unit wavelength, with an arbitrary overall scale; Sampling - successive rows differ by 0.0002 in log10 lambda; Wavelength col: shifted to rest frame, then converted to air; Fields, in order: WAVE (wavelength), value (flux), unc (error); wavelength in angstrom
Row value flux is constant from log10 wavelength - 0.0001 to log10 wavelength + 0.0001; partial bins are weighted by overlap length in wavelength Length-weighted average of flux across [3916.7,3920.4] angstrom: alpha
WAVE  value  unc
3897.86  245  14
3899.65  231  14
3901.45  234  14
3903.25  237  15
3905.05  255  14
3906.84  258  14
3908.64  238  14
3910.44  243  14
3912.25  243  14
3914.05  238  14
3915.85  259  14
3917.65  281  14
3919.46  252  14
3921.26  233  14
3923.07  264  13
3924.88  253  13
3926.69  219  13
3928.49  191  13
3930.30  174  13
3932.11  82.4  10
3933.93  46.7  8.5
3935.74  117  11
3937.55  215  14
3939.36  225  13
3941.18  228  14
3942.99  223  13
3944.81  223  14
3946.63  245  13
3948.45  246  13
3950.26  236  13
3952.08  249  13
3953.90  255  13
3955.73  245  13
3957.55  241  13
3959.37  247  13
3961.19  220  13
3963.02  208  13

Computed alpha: 266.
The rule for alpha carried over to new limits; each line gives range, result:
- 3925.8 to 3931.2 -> 195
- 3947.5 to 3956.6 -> 246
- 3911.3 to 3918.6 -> 255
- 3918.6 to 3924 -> 250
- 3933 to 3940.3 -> 151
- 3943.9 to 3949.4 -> 238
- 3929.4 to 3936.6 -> 105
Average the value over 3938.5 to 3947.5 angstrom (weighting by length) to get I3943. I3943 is 229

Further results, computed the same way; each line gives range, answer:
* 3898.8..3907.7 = 243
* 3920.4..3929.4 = 232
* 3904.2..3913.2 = 247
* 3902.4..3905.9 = 246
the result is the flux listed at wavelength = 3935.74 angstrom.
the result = 117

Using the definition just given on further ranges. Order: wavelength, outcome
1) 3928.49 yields 191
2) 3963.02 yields 208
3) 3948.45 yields 246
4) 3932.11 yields 82.4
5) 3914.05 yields 238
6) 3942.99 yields 223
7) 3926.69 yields 219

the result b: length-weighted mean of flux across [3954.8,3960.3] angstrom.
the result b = 244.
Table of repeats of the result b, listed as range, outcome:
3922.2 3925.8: 258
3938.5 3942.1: 227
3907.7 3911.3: 241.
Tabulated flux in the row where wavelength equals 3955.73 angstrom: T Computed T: 245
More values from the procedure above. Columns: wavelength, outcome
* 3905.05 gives 255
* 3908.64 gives 238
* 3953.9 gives 255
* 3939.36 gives 225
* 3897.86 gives 245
